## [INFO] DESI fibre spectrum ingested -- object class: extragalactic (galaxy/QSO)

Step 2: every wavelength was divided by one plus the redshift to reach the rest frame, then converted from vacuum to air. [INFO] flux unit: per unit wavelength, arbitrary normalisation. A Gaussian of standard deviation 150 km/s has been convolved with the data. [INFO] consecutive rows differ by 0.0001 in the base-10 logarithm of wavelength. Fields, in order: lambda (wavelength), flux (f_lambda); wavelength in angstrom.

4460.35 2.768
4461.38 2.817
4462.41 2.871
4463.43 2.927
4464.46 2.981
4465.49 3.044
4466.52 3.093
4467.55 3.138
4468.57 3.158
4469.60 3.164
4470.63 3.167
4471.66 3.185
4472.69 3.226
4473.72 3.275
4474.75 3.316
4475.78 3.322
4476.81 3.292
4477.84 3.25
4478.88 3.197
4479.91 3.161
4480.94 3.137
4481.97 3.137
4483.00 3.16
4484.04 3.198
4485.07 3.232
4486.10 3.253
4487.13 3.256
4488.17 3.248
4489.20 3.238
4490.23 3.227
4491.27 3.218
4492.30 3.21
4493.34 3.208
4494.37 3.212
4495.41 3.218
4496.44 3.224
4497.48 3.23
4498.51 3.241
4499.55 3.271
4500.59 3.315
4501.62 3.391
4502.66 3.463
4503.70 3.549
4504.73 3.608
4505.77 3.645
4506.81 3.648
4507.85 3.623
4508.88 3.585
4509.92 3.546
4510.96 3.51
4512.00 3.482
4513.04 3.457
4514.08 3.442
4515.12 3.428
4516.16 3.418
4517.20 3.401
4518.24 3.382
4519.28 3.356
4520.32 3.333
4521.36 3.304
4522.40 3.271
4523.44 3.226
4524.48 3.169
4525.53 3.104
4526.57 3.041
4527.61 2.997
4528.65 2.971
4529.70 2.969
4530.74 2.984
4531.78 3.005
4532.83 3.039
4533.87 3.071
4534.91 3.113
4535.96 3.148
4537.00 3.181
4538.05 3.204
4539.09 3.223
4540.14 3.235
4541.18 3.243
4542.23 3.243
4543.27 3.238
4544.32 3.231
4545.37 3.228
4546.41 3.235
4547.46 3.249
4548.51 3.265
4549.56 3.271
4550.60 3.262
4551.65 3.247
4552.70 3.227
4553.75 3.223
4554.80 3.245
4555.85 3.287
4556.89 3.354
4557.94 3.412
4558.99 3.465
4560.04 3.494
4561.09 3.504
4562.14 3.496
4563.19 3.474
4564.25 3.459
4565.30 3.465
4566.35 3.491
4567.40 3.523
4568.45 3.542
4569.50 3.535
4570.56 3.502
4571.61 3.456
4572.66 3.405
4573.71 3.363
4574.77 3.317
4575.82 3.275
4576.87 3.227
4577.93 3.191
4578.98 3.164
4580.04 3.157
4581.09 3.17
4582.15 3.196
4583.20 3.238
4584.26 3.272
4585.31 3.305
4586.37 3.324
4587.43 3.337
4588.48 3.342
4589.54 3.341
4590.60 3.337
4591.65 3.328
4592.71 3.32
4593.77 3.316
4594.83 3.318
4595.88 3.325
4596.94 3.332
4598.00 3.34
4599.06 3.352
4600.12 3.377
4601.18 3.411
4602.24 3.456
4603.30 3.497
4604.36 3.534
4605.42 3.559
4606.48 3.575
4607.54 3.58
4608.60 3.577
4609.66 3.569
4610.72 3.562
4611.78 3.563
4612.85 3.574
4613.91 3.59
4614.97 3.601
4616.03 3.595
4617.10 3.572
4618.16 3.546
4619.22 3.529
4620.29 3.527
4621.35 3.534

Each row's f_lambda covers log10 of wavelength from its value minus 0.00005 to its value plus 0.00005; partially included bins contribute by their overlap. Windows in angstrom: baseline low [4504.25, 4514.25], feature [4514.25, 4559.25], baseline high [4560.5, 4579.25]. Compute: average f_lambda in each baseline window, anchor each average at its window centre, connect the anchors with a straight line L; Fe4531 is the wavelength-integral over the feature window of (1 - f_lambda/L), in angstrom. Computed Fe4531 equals 3.5 angstrom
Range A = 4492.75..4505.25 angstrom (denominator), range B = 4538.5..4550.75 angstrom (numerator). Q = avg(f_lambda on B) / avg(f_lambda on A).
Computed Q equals 0.98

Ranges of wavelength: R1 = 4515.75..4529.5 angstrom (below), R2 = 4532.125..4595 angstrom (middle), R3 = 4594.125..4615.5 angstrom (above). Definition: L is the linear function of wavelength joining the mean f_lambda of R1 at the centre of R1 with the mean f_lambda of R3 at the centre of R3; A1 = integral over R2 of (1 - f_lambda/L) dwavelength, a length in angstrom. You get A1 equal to 0.9 angstrom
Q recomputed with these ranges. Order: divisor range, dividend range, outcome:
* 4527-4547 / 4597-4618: 1.12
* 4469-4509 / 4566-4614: 1.03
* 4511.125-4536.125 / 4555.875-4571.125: 1.08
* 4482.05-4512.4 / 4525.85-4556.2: 0.95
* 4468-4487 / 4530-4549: 0.99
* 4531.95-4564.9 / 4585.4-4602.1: 1.02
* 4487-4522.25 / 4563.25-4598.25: 0.99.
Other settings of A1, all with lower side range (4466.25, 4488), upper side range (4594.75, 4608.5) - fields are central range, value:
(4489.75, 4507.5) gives -0.55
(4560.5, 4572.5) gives -0.41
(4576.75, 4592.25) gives 0.68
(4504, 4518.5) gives -1.08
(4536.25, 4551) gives 0.44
